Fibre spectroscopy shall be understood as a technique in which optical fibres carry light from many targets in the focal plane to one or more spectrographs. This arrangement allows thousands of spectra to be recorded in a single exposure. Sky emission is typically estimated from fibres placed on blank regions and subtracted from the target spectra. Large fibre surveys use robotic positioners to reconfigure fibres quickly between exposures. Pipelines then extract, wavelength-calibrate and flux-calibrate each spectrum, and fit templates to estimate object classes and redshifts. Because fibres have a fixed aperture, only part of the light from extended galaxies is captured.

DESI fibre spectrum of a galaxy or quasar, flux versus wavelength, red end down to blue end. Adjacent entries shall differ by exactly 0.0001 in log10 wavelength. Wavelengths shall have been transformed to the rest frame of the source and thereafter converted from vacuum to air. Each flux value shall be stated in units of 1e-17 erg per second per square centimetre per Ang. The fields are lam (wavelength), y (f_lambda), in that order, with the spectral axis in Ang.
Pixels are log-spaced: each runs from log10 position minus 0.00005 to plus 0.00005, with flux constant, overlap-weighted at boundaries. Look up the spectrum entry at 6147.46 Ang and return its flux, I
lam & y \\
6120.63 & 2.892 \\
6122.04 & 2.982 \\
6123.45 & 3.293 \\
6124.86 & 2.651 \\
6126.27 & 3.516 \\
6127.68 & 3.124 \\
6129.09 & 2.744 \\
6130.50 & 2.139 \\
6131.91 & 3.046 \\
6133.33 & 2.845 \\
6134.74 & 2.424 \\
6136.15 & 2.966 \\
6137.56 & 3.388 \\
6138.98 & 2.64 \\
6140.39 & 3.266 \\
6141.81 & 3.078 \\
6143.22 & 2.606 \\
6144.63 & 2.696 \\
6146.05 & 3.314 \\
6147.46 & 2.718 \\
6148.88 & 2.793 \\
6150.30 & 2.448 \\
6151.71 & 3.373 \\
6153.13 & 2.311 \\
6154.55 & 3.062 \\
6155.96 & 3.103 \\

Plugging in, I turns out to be 2.718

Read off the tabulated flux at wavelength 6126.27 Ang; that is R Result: 3.516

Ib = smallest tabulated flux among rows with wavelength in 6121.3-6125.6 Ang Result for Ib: 2.651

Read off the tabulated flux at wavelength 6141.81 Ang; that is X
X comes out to 3.078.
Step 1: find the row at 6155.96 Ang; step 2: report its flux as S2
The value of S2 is 3.103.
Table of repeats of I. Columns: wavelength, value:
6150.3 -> 2.448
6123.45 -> 3.293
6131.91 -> 3.046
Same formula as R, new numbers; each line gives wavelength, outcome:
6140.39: 3.266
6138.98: 2.64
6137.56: 3.388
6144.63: 2.696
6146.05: 3.314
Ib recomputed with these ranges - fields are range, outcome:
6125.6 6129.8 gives 2.744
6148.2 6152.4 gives 2.448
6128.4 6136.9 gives 2.139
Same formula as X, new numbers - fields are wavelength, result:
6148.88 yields 2.793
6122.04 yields 2.982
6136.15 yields 2.966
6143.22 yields 2.606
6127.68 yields 3.124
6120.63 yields 2.892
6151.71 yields 3.373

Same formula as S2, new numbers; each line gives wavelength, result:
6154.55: 3.062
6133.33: 2.845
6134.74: 2.424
